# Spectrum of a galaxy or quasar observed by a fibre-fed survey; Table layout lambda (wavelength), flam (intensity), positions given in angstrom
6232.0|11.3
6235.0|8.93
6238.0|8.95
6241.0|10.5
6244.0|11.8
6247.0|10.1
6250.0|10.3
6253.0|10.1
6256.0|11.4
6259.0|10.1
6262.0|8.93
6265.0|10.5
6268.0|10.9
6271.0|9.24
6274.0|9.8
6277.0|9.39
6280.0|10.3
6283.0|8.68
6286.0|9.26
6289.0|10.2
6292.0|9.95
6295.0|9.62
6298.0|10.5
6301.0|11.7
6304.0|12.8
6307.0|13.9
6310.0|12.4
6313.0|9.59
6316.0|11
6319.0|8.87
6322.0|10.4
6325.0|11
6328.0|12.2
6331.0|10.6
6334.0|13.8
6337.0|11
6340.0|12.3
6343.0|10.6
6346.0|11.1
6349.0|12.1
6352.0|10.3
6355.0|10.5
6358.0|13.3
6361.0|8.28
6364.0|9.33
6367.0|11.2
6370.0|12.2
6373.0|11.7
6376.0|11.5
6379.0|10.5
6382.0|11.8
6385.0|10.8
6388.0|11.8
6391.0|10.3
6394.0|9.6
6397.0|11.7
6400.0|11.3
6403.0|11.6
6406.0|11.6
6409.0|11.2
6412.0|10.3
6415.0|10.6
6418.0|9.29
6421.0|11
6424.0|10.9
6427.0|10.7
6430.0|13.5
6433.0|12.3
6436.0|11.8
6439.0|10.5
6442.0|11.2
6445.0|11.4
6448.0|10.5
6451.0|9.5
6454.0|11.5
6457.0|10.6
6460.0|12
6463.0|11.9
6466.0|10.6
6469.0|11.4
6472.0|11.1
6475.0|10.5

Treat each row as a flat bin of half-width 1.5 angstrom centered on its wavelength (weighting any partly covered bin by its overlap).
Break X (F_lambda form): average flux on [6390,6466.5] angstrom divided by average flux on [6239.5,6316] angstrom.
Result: 1.05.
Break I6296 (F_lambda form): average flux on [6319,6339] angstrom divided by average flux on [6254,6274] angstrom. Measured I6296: 1.1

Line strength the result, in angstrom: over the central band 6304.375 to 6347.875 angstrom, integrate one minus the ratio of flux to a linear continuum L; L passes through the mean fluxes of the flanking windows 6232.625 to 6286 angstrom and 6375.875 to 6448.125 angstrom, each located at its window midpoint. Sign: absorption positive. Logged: -3.7 angstrom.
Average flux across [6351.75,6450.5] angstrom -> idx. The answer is 11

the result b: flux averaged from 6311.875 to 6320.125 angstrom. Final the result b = 9.87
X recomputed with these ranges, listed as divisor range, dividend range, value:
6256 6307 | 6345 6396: 1.07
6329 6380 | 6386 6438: 0.99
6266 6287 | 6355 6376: 1.14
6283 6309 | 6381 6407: 1.02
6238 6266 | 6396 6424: 1.06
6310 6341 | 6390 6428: 0.97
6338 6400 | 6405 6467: 1.00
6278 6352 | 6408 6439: 1.01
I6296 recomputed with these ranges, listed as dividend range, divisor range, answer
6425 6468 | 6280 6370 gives 1.03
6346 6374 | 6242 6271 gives 1.06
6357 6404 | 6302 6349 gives 0.96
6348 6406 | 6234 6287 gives 1.11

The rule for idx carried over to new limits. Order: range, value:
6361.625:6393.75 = 11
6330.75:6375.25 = 11.2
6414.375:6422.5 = 10.3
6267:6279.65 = 9.83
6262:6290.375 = 9.76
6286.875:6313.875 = 11.2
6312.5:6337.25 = 11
